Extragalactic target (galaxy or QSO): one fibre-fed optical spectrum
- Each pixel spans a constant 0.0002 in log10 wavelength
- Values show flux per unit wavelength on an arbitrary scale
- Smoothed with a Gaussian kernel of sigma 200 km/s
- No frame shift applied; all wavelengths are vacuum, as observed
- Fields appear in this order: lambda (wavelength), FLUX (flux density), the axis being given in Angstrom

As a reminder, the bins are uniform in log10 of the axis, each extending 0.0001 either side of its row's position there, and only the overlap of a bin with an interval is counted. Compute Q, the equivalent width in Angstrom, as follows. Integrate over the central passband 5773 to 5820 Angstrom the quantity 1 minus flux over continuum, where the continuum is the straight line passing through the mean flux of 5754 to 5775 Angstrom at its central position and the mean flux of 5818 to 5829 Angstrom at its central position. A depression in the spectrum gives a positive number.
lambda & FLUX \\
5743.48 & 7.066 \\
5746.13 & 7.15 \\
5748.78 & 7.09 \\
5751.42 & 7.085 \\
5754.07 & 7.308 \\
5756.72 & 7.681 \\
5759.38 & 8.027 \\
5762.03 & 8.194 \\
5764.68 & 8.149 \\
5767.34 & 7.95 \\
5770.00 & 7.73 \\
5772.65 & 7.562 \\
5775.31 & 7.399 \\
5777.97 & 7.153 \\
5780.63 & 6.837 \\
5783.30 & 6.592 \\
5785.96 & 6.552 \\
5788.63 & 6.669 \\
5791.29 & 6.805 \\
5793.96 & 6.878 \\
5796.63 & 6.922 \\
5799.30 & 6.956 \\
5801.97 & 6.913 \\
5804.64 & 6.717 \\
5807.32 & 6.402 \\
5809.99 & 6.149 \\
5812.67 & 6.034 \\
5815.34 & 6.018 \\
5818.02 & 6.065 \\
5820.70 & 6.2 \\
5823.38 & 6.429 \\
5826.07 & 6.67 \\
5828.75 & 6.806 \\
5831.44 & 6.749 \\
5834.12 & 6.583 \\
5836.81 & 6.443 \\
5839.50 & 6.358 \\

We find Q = 2.8 Angstrom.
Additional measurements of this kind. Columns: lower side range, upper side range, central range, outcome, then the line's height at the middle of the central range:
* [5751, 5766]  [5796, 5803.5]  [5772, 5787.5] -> 0.8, 7.34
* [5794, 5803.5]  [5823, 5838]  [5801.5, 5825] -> 1.7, 6.79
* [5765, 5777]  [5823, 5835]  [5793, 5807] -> 0.6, 7.18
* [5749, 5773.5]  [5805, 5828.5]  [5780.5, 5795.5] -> 0.7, 7.03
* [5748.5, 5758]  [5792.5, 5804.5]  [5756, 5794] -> -1.2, 7.11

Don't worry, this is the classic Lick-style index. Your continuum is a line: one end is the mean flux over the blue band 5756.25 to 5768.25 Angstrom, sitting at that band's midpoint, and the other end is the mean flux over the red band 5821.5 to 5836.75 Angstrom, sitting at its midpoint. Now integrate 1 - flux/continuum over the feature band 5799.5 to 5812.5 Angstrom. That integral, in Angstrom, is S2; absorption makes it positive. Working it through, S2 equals 1.04 Angstrom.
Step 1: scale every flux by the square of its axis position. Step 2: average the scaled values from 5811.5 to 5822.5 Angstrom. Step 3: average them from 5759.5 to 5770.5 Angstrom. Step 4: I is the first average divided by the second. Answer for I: 0.8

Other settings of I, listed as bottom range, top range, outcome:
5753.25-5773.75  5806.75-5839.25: 0.83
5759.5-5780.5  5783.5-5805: 0.89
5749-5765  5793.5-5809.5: 0.89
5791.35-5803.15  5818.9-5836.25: 0.96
